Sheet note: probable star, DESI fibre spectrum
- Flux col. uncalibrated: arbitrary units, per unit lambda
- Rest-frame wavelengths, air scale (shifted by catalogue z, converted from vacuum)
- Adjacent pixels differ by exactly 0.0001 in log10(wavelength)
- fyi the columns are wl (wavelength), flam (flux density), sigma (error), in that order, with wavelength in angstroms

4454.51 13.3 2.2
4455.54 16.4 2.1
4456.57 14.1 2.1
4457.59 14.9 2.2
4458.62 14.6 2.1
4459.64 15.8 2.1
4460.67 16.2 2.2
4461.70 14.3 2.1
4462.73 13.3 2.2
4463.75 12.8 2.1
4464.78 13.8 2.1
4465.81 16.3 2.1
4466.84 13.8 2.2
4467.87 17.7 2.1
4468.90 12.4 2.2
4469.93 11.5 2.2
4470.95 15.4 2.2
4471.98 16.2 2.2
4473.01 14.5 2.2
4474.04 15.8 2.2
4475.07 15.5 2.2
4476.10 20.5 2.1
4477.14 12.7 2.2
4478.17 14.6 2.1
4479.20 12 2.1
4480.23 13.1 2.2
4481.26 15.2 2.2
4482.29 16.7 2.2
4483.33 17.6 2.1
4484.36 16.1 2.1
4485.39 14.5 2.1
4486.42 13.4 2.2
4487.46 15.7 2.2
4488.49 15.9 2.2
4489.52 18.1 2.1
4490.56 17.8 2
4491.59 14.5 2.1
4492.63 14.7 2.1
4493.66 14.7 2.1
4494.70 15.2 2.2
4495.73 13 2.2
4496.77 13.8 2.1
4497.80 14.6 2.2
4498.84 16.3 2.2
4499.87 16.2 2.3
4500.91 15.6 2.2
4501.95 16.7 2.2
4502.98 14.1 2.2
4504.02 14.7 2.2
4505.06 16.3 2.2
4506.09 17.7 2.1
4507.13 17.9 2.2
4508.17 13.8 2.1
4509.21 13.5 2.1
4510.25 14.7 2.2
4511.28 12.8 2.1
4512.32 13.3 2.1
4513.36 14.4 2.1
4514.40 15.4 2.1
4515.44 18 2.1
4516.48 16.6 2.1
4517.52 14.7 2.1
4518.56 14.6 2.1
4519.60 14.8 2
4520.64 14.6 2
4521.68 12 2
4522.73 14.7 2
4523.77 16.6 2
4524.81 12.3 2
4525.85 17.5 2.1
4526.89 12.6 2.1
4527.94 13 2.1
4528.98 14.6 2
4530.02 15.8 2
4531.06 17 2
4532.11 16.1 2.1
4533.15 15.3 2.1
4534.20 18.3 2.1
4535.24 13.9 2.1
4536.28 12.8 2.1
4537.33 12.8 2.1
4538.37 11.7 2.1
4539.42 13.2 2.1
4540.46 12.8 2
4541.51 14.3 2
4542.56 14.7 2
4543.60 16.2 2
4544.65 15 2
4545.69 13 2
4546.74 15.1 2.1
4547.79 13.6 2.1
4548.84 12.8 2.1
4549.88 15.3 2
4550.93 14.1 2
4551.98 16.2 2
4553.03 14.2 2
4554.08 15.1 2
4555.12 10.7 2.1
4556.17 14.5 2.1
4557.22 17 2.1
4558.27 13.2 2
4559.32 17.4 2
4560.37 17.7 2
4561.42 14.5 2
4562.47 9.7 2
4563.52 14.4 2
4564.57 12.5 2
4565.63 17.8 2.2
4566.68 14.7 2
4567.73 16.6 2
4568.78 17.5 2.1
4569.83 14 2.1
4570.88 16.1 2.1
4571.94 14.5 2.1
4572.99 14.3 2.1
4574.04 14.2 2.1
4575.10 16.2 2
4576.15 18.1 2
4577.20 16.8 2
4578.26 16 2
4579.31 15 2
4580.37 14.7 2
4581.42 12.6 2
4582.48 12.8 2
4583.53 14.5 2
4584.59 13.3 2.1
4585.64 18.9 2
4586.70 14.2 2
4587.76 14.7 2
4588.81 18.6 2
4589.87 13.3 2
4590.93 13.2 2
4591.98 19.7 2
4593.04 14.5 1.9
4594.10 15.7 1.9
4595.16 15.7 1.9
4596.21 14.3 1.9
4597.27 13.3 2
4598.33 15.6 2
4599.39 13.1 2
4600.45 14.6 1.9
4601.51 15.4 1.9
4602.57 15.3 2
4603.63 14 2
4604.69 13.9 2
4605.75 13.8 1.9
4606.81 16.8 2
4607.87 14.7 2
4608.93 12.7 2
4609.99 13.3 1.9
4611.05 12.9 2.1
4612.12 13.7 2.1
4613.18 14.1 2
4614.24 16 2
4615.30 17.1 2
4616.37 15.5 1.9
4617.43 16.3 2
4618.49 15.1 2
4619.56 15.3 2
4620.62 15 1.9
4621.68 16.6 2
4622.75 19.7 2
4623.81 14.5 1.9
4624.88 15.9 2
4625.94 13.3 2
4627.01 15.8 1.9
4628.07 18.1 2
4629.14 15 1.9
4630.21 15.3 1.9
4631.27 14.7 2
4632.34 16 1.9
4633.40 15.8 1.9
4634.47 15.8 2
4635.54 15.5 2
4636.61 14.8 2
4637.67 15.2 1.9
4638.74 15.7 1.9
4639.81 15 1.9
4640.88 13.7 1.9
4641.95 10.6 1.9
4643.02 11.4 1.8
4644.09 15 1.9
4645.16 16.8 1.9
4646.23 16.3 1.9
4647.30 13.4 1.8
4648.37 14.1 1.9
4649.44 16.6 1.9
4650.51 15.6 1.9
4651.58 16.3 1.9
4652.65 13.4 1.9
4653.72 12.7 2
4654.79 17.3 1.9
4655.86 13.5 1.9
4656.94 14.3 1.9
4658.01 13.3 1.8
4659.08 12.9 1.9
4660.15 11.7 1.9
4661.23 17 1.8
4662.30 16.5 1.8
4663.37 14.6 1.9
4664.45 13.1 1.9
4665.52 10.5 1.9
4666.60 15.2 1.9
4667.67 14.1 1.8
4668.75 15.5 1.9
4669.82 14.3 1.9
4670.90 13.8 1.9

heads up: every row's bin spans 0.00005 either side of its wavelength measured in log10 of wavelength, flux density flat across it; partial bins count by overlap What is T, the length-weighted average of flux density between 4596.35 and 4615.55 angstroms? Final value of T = 14.4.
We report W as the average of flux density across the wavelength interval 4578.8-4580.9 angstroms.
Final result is 14.8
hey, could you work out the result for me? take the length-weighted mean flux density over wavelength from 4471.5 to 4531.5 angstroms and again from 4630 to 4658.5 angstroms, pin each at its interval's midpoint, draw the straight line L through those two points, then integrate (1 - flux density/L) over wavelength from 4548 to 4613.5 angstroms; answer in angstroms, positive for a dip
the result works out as 0.5 angstroms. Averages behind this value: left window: 15.2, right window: 14.7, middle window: 14.8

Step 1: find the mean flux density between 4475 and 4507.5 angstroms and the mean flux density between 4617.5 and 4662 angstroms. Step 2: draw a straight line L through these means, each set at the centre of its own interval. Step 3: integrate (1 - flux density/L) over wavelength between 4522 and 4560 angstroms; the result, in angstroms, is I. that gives 1.9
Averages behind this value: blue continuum 15.5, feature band 14.5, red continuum 15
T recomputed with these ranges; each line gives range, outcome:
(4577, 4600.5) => 15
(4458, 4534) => 15.1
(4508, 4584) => 14.7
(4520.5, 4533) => 14.8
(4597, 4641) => 15.1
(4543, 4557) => 14.4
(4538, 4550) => 14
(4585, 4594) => 15.8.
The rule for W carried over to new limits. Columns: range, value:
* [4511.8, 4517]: 15.5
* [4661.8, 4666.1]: 13.7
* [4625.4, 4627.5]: 14.5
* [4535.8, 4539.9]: 12.6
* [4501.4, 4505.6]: 15.5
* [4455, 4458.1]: 15.1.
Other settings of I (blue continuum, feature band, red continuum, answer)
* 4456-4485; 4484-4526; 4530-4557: -1.34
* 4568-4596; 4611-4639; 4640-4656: -1.45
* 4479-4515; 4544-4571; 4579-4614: 0.26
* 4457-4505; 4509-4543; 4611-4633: 1.56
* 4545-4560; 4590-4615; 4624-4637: 0.82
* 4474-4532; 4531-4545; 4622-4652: 0.62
